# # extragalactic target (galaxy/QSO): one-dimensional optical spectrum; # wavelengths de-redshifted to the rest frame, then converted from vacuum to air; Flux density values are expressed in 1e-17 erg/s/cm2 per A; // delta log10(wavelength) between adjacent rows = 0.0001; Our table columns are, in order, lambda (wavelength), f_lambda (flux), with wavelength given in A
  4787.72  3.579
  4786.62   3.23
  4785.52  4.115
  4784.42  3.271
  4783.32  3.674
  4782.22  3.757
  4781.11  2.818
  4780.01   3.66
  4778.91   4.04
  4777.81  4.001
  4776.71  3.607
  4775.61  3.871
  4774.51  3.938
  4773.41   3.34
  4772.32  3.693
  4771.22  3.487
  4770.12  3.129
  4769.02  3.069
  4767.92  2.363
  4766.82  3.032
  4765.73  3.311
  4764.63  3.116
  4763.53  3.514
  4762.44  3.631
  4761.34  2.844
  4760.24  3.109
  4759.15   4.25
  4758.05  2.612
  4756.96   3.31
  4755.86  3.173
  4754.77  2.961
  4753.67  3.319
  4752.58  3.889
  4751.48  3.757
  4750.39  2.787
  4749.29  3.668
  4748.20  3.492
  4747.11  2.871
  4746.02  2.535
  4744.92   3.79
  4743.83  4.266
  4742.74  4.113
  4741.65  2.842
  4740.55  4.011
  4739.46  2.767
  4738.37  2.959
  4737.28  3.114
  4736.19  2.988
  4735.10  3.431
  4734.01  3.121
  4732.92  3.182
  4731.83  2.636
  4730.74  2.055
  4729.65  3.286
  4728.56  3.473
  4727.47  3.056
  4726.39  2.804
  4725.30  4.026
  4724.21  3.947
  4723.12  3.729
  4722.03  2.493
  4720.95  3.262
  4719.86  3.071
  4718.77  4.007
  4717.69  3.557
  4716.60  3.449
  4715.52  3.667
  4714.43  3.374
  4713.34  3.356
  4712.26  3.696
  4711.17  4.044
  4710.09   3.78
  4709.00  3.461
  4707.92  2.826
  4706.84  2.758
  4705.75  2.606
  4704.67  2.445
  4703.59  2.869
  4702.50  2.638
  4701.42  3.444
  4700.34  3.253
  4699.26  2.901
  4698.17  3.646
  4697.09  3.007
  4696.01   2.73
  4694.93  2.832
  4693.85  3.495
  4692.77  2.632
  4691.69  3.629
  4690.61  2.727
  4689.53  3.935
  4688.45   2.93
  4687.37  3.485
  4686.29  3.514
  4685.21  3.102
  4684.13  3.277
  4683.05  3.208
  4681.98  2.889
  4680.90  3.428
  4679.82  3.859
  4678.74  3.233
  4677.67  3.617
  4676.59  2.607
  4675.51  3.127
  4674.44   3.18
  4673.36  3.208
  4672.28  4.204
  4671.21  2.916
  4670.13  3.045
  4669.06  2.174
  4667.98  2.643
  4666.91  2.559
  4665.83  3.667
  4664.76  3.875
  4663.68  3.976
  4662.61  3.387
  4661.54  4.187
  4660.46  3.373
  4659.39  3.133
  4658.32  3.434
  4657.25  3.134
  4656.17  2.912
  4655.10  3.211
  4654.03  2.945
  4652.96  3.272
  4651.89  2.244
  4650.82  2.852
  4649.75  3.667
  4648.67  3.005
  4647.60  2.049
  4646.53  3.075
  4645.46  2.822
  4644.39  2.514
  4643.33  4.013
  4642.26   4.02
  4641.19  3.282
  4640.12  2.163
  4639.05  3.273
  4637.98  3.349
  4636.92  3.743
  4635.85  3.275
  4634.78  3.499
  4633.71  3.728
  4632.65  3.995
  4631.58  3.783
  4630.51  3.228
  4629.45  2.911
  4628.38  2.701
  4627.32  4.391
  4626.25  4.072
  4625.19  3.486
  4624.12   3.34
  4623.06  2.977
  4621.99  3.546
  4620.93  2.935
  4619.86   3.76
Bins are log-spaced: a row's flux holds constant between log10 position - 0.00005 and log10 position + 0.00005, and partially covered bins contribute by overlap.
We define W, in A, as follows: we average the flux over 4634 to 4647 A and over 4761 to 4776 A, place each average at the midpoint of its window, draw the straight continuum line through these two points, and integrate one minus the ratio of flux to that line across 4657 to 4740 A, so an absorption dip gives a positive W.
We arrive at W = 1.4 A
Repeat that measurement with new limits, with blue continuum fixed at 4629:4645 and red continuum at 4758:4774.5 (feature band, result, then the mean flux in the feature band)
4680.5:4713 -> 1.58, 3.17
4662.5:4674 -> 0.43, 3.23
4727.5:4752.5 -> 0.42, 3.24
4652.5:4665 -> -0.10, 3.39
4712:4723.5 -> -0.33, 3.41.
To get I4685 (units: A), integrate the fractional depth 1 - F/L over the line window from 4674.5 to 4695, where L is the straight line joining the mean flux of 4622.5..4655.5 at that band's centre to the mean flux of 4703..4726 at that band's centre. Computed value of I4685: 0.4 A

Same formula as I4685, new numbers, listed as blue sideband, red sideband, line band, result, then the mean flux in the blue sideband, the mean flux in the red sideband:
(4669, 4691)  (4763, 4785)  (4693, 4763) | 1.9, 3.25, 3.44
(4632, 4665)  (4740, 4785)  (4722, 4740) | 1.2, 3.27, 3.41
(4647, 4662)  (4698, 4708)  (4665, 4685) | -1.0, 3.09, 2.92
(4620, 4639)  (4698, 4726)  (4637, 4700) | 3.8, 3.47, 3.31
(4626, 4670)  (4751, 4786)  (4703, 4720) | 0.1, 3.25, 3.42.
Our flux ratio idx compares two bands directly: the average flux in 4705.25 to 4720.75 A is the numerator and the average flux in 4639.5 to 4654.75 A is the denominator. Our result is 1.1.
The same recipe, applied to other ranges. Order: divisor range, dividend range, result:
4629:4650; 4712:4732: 1.02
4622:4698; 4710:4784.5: 1.04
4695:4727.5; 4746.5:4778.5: 1.03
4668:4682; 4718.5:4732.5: 1.01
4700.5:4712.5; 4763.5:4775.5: 1.05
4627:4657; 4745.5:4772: 1.01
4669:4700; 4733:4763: 1.03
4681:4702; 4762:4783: 1.08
